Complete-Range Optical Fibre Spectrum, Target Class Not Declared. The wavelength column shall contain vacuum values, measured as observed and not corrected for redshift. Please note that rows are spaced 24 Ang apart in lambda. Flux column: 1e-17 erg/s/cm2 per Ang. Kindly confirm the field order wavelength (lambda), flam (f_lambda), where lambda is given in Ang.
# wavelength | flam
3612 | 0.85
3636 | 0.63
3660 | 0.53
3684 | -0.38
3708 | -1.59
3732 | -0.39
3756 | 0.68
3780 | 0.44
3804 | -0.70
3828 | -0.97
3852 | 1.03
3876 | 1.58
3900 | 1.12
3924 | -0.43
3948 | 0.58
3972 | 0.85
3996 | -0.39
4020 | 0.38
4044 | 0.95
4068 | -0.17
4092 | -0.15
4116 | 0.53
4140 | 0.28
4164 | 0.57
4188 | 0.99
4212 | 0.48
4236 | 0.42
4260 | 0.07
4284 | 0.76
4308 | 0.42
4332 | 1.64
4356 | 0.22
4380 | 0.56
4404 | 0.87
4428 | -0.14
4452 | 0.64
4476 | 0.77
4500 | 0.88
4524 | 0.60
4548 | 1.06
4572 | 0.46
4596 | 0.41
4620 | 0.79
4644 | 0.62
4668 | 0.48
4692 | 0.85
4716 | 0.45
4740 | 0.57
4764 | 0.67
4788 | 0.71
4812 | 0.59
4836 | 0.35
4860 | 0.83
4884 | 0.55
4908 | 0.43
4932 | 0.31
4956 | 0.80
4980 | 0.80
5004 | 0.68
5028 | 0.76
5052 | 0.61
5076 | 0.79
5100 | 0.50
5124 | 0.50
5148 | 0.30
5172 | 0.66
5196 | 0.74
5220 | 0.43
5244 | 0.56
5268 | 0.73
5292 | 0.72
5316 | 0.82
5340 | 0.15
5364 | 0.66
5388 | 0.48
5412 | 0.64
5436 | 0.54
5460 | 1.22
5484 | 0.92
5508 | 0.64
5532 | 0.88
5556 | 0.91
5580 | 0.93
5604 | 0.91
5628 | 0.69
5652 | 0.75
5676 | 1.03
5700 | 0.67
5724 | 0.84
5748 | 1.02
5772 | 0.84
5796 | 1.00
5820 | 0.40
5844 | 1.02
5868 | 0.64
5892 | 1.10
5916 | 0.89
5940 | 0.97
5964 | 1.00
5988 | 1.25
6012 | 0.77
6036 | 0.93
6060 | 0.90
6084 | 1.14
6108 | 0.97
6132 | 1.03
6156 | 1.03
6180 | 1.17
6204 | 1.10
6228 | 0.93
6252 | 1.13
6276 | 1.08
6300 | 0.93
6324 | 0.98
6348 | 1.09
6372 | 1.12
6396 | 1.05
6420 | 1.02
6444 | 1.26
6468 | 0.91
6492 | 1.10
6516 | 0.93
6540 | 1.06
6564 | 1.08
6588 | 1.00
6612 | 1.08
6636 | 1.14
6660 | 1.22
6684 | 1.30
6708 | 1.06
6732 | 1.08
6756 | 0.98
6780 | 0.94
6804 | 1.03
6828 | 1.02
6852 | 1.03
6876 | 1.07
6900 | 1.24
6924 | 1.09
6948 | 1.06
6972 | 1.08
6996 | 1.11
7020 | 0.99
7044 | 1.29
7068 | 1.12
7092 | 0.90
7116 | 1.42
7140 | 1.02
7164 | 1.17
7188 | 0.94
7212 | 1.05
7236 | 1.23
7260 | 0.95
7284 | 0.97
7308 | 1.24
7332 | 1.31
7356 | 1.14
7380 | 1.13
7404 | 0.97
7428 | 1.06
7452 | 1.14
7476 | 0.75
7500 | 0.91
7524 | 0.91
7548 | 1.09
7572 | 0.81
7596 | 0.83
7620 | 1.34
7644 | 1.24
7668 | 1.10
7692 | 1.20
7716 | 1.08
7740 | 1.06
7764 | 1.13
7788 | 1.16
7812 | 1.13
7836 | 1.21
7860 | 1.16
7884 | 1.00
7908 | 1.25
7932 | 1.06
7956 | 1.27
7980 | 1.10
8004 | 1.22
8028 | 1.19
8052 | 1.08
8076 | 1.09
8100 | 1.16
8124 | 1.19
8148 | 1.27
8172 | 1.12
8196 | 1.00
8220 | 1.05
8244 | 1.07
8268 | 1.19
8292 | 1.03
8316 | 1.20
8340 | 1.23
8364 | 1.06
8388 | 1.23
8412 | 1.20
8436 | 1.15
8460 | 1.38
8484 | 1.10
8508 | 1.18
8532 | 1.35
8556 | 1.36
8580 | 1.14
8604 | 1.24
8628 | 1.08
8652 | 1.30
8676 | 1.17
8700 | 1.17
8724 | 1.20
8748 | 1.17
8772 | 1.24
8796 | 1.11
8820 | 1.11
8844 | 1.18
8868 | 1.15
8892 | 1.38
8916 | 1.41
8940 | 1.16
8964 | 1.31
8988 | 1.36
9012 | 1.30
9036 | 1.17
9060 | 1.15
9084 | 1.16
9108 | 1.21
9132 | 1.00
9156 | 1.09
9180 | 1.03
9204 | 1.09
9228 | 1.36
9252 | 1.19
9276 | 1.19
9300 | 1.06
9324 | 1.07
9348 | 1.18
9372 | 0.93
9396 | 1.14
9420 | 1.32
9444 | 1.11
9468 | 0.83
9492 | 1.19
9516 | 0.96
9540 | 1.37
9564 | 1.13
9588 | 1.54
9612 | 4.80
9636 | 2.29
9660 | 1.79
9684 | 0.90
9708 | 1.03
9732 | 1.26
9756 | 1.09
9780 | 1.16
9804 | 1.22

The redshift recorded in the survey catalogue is 0.46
